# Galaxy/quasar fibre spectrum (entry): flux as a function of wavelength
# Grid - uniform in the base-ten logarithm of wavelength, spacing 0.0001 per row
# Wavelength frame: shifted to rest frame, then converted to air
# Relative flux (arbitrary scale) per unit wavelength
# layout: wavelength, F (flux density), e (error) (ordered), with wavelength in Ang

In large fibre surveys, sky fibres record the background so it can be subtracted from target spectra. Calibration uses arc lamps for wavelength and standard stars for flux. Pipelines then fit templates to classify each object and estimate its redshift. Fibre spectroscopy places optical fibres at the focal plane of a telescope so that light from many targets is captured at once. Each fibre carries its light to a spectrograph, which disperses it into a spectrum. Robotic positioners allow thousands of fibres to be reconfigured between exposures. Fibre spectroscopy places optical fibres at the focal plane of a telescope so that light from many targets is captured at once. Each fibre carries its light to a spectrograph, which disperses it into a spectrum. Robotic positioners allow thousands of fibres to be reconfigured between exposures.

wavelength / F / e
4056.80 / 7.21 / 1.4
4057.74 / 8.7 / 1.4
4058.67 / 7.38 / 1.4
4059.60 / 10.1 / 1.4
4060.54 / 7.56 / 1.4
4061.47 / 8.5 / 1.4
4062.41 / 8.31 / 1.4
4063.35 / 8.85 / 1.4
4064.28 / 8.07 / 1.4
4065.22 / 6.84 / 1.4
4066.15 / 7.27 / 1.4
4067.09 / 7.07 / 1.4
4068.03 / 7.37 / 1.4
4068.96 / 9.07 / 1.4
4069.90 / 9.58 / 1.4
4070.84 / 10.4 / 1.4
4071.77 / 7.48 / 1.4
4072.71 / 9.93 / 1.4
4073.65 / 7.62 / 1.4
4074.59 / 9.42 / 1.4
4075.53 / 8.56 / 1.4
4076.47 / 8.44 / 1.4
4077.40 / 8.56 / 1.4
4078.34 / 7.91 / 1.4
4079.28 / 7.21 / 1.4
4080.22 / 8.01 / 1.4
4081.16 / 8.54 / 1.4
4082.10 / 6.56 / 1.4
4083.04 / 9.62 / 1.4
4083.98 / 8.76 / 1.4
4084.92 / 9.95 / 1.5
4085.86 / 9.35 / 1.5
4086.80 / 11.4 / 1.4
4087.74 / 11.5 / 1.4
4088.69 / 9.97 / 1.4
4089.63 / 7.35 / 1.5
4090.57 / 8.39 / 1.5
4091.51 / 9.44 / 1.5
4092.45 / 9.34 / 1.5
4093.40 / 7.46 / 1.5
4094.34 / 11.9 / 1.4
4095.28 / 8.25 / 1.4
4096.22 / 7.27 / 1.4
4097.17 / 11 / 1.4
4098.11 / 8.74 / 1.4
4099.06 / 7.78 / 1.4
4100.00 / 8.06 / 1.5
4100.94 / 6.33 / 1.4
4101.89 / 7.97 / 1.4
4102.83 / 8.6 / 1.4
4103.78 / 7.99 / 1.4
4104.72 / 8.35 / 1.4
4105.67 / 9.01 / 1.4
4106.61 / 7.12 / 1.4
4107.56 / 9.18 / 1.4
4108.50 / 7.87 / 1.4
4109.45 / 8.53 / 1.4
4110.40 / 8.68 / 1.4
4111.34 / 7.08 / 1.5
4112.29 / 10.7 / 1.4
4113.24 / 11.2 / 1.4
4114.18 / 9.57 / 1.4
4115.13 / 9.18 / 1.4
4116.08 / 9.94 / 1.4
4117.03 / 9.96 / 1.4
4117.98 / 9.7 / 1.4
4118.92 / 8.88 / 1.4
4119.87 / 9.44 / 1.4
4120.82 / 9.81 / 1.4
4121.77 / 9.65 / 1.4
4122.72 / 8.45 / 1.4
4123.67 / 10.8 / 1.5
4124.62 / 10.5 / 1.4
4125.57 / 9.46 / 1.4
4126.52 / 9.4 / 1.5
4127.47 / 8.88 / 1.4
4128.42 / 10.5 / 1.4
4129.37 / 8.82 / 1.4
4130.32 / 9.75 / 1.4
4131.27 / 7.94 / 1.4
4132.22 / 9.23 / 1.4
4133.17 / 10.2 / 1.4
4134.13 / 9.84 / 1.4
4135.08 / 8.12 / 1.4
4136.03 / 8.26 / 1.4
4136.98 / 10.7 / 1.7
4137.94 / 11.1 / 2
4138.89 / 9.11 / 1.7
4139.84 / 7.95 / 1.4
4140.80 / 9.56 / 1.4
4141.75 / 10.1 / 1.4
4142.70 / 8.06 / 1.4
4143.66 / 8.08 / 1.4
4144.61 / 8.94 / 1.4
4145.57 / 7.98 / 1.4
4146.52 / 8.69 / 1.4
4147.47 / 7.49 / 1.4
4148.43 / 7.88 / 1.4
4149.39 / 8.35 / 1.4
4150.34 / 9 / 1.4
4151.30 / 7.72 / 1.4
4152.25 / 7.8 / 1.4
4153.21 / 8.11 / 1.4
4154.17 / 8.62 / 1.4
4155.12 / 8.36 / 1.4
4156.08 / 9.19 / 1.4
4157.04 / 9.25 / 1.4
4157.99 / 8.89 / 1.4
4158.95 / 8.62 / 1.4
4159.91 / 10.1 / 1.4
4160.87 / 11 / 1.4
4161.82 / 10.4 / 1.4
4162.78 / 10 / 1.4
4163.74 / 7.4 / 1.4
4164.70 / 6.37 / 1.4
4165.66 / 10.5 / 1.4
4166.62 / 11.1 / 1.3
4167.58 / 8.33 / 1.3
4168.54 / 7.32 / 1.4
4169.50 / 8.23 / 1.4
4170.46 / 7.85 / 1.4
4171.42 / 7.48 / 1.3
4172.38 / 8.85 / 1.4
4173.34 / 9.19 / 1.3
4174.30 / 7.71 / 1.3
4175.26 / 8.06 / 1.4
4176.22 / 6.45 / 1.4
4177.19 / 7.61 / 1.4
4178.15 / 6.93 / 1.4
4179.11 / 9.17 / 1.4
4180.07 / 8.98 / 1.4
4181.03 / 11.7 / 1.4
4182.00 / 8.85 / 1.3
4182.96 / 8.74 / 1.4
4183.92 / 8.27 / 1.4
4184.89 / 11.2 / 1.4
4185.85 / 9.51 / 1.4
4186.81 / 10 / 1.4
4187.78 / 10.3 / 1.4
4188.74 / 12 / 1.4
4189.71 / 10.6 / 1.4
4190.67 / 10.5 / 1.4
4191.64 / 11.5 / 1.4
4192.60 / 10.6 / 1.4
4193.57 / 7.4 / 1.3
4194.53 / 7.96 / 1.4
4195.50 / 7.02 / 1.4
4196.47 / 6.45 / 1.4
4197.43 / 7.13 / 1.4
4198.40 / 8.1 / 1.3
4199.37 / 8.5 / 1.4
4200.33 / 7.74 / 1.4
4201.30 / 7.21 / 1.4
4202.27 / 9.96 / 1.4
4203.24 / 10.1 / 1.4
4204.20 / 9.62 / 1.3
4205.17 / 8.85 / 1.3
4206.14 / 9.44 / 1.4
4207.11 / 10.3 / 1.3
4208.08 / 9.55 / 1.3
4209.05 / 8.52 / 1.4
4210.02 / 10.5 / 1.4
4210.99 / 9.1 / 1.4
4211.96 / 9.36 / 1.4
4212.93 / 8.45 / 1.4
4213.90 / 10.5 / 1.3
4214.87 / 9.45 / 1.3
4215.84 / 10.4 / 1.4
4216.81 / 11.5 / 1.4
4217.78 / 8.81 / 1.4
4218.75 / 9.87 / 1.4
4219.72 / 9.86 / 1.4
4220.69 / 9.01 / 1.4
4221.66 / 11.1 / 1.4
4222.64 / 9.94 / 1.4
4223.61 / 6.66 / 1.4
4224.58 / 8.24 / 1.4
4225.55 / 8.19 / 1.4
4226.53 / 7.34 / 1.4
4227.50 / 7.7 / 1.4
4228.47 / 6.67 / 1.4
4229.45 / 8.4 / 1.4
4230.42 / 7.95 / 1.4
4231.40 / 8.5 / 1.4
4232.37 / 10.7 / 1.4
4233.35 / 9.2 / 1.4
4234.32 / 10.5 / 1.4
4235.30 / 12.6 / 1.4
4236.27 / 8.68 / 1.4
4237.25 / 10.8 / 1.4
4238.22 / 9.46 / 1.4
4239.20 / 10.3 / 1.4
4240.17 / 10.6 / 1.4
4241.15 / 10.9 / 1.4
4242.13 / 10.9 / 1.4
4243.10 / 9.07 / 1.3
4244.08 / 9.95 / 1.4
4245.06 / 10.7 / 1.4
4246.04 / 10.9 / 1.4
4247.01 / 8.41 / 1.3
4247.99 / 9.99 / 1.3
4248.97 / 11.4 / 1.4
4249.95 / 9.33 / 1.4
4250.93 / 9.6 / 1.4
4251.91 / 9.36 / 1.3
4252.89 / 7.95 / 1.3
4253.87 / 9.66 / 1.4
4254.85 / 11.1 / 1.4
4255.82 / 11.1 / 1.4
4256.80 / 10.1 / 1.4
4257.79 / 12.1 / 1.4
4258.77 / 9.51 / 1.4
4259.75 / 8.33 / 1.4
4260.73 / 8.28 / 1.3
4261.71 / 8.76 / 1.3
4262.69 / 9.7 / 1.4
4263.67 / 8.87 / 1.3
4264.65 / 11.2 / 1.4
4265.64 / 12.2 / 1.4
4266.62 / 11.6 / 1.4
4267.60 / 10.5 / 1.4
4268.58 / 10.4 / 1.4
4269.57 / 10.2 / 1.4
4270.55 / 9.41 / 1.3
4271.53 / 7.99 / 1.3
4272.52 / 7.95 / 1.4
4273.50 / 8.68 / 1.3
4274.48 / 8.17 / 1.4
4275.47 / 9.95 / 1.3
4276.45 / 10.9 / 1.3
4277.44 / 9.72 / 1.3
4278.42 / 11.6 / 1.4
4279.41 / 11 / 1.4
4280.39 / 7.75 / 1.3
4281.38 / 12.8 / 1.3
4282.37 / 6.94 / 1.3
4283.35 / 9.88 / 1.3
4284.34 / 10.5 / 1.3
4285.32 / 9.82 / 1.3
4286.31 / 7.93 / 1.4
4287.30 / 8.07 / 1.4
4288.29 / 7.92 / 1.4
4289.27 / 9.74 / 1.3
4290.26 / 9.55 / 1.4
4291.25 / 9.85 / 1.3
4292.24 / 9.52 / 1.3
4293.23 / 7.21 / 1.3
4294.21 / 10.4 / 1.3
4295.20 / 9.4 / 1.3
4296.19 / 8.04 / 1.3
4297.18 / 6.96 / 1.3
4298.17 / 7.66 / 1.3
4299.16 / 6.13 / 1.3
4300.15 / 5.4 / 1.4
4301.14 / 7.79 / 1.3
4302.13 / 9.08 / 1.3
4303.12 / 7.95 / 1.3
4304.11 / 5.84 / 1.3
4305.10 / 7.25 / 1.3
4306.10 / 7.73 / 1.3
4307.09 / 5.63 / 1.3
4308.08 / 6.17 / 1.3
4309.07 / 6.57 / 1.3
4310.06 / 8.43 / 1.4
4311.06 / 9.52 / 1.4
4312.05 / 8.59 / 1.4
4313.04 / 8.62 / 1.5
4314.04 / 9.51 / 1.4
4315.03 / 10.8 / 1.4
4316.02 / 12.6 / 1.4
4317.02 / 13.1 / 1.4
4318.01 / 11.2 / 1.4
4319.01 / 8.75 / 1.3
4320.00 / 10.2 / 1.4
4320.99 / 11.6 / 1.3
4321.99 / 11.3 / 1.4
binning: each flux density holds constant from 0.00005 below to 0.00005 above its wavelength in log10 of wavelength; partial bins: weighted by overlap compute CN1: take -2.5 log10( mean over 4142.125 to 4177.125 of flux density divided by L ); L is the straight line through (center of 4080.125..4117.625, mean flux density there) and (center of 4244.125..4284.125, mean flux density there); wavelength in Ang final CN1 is 0.09 mag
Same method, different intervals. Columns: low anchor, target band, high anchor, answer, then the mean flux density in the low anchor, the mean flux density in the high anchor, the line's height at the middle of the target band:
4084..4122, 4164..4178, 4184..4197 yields 0.16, 9.04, 9.56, 9.45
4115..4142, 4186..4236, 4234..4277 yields 0.07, 9.49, 9.95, 9.79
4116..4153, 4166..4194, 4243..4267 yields 0.04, 9.11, 9.97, 9.44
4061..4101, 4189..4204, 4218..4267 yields 0.07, 8.66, 9.66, 9.37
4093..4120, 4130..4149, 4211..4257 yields 0.01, 8.82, 9.59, 9.02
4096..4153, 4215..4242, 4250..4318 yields -0.04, 8.94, 9.17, 9.09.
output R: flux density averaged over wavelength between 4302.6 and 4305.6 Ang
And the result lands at 7.03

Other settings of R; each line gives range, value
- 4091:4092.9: 9.39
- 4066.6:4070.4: 8.27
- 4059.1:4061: 8.8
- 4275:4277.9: 10.2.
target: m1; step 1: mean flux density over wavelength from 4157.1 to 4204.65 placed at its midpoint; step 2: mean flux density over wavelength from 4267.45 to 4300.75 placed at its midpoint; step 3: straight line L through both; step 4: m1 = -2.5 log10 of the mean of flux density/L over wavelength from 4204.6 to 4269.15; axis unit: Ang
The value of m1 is -0.08 mag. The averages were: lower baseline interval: 8.93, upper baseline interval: 9.04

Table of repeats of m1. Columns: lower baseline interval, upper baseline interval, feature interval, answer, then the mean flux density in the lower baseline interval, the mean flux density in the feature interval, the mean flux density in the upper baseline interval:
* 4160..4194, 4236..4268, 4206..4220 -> -0.014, 9.16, 9.71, 10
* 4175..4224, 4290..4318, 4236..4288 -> -0.125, 9.21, 9.83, 8.44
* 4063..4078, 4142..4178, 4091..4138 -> -0.080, 8.4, 9.1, 8.51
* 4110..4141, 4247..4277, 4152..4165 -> 0.074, 9.47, 8.92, 9.78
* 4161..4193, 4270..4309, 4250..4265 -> -0.113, 9.16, 9.69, 8.55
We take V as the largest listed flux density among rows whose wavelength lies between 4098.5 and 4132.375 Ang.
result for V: 11.2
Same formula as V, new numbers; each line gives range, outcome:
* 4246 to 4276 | 12.2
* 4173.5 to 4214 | 12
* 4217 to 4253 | 12.6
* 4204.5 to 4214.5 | 10.5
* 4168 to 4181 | 9.19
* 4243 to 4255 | 11.4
